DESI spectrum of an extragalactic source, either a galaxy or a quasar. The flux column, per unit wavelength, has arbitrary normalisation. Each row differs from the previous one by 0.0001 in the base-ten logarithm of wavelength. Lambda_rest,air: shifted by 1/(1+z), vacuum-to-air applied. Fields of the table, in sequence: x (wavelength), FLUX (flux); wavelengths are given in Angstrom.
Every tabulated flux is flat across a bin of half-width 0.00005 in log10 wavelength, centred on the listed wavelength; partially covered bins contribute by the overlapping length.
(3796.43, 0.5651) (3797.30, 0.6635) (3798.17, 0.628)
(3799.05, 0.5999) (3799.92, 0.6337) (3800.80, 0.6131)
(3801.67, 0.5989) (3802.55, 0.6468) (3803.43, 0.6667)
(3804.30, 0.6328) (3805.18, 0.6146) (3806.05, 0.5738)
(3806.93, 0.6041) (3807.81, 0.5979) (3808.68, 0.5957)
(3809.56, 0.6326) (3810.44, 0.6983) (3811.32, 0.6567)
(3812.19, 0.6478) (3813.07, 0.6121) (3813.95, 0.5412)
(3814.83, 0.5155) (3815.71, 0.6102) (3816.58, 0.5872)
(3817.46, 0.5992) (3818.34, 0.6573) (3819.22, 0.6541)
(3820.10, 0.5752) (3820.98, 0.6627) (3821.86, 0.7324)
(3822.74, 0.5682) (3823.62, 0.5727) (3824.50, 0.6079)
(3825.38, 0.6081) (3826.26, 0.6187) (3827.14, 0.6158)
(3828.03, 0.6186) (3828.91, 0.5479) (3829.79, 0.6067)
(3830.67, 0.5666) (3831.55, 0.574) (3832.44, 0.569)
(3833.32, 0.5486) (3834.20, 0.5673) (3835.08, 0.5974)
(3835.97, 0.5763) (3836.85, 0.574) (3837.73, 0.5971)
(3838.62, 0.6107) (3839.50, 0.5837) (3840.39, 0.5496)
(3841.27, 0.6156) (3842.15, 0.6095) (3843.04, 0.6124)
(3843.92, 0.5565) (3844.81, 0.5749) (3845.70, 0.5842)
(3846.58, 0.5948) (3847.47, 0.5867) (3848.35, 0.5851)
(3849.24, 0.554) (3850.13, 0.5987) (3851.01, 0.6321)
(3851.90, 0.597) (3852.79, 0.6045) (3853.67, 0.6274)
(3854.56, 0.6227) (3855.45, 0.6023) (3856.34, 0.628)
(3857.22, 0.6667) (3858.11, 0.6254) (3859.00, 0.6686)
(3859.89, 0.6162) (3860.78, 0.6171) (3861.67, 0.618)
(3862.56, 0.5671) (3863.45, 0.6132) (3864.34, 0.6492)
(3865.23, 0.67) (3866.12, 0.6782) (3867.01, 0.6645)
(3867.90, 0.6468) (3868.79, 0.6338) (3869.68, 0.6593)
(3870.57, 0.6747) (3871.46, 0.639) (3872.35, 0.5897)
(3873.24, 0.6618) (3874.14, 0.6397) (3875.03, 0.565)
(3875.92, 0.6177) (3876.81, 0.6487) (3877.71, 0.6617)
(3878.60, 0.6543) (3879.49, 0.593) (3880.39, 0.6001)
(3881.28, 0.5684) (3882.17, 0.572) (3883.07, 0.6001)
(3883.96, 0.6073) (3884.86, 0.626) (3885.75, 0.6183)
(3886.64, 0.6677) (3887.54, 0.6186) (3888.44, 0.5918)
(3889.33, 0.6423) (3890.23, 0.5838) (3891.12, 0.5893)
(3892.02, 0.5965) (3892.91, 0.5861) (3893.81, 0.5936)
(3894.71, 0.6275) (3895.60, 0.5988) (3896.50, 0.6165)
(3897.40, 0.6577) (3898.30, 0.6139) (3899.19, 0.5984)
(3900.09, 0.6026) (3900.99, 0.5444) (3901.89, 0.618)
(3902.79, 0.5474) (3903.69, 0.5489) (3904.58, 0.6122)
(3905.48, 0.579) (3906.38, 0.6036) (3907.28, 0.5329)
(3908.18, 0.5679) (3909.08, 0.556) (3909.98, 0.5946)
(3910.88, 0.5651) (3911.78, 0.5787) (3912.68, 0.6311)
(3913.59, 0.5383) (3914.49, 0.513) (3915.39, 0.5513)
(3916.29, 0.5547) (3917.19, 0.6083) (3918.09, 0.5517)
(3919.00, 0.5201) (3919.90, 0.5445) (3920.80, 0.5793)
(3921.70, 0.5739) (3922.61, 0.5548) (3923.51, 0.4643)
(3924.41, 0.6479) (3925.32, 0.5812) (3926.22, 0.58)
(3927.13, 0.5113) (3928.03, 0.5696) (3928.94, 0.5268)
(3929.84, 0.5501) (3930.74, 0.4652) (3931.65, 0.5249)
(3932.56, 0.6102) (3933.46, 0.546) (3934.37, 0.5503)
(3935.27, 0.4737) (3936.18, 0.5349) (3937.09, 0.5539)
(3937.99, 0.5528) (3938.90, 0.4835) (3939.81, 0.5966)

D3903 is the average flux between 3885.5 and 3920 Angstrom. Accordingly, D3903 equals 0.586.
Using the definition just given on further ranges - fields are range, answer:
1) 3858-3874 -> 0.639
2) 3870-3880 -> 0.631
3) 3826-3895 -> 0.609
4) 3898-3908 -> 0.581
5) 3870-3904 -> 0.61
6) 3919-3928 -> 0.558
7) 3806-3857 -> 0.601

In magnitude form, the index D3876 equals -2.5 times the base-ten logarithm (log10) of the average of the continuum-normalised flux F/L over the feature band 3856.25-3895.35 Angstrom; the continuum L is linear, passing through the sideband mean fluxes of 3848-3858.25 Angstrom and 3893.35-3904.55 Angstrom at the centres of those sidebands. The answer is -0.03 mag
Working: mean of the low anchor 0.612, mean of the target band 0.624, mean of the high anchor 0.598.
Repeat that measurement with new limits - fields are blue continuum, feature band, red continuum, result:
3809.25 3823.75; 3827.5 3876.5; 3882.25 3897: 0.01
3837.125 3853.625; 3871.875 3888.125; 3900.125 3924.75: -0.07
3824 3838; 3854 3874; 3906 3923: -0.11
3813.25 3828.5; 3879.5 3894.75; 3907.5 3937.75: -0.06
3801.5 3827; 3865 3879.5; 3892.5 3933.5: -0.09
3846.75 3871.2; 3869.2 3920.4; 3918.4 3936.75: -0.02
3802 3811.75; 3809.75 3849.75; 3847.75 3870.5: 0.05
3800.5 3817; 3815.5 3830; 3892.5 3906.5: -0.01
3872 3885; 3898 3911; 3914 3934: 0.00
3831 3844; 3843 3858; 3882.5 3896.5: -0.02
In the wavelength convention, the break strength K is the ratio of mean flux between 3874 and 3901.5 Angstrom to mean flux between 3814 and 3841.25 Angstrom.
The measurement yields 1.02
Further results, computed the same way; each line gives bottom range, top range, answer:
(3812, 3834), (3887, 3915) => 0.98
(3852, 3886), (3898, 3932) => 0.90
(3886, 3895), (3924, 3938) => 0.90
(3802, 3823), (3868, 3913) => 0.98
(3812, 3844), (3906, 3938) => 0.93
